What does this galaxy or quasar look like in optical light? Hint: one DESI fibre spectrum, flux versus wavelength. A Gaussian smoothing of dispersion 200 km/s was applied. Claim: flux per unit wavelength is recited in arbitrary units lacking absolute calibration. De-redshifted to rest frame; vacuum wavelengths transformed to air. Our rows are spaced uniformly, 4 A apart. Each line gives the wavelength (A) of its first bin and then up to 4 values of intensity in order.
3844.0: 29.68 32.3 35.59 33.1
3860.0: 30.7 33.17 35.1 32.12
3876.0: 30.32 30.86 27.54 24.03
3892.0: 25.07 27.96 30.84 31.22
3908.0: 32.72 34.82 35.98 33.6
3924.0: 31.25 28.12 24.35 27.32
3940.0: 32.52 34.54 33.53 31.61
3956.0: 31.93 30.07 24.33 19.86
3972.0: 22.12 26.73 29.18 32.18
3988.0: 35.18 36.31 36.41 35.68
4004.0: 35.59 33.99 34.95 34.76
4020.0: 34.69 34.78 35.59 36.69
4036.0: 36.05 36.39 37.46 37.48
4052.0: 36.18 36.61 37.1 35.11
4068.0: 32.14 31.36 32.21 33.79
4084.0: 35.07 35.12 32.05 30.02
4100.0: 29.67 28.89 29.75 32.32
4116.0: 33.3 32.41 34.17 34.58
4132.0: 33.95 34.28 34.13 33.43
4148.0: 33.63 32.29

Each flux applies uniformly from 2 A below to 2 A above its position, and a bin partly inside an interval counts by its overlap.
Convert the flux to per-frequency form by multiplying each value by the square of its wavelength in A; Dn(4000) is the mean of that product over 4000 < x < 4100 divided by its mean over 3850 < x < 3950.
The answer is 1.2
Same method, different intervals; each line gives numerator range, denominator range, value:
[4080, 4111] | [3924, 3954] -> 1.13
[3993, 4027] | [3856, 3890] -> 1.23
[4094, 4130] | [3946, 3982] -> 1.23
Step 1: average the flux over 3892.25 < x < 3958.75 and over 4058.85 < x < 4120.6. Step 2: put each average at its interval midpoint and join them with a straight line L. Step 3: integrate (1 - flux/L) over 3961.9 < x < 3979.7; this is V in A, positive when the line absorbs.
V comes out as 4.34 A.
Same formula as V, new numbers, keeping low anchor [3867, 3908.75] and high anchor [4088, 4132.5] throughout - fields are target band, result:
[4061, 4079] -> -0.83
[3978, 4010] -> -3.72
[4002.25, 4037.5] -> -4.78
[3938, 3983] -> 2.25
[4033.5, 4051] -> -3.10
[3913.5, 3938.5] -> -0.22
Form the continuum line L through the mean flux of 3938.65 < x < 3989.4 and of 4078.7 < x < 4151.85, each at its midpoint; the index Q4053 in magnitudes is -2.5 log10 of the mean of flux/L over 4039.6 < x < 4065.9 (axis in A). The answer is -0.17 mag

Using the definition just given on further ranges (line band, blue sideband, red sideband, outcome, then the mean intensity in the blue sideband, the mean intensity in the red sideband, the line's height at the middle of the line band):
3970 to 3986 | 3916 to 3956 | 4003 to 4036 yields 0.20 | 31.1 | 35.2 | 33.1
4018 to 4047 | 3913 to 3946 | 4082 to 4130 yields -0.14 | 31.1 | 32.3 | 31.8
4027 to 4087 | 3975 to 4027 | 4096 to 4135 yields -0.07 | 34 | 32.1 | 33.1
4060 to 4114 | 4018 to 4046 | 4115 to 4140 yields 0.08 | 36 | 33.8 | 34.7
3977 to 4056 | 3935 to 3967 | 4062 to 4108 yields -0.13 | 30.5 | 32.2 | 31.3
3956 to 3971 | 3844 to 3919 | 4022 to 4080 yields 0.29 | 31.3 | 35.3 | 33.2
